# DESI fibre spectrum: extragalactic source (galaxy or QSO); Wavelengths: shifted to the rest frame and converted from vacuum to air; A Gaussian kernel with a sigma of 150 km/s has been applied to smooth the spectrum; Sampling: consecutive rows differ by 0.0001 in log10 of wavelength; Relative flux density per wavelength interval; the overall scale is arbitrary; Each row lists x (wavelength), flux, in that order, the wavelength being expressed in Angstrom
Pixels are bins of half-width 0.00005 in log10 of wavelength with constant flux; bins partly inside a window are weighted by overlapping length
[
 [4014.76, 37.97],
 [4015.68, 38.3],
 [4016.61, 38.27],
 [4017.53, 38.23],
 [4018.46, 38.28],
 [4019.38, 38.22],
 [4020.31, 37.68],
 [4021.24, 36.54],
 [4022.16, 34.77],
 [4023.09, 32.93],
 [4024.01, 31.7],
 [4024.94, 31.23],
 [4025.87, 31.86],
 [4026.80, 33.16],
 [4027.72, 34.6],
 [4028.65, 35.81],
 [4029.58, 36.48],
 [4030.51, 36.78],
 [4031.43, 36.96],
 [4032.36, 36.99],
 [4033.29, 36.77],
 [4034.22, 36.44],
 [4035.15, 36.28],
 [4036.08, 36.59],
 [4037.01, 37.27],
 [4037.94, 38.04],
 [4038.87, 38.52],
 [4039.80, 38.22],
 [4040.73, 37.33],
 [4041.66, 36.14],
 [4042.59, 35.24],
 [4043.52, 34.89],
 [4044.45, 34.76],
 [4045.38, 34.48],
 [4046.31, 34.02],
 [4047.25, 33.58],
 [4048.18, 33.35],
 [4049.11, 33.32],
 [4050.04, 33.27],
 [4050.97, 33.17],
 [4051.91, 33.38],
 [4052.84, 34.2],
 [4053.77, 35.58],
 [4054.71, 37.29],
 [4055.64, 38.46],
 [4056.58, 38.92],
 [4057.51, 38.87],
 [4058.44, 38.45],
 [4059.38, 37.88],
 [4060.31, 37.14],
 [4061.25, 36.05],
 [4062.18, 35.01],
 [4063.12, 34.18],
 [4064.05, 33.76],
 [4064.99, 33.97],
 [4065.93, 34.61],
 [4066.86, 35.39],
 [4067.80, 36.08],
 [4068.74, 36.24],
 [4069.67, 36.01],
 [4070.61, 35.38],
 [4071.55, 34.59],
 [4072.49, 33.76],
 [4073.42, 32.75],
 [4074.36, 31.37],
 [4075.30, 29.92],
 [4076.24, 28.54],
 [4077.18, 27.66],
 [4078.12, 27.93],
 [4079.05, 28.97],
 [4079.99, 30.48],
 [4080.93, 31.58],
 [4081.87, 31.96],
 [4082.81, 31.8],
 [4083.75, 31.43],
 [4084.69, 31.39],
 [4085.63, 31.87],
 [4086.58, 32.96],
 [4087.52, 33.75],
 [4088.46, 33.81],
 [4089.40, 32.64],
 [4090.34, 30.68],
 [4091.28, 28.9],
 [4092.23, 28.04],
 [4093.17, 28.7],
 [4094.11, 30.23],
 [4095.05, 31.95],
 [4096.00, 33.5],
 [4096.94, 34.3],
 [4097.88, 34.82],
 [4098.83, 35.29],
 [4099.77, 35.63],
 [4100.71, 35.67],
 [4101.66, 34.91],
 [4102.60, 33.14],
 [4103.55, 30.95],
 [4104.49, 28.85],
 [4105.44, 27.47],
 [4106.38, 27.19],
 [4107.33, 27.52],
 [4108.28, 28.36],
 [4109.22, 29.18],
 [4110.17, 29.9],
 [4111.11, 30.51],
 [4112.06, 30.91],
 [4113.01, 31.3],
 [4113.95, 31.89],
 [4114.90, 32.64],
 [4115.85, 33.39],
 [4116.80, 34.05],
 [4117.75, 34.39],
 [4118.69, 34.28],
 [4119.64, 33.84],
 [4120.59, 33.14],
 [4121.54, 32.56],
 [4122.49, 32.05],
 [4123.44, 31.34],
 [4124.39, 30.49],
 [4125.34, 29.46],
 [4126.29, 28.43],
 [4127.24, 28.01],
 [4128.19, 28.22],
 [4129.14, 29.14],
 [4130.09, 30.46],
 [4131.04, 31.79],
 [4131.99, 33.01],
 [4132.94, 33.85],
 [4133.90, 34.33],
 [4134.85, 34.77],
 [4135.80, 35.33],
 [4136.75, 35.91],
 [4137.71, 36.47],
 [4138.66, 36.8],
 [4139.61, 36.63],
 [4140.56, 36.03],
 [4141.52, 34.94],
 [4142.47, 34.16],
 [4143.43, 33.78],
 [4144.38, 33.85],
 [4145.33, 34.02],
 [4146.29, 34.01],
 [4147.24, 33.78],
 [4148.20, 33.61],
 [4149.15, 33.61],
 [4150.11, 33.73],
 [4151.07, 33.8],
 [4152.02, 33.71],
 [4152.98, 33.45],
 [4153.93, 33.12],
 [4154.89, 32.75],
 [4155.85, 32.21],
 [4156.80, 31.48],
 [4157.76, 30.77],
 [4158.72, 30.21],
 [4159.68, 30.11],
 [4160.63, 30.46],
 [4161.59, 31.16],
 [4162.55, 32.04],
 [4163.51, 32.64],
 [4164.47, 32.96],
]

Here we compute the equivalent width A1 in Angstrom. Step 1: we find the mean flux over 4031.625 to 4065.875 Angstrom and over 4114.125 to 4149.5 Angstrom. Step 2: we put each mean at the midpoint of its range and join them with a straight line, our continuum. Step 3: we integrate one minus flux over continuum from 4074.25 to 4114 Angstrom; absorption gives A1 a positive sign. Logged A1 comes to 3.8 Angstrom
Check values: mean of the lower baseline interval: 35.9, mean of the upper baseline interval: 33.1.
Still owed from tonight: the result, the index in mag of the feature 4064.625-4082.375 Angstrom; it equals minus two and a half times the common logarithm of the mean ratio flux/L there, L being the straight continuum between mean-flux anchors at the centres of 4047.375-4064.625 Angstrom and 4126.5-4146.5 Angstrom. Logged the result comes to 0.09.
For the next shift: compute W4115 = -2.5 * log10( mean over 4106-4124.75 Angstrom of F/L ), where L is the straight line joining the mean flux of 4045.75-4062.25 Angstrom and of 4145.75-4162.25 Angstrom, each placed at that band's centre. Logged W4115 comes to 0.07 mag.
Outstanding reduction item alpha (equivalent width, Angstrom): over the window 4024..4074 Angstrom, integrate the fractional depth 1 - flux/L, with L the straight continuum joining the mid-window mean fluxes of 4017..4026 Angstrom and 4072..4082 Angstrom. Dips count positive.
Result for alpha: -4.06 Angstrom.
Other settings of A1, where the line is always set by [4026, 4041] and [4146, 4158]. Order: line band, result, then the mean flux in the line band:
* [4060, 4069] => 0.1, 35.2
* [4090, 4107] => 1.5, 31.6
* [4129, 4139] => -0.1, 33.9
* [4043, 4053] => 0.6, 33.9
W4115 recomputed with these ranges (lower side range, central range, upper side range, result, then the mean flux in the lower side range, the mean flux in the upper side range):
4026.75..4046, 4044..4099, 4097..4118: 0.02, 36.3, 31.7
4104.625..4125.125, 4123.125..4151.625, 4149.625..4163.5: -0.05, 31.2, 32.1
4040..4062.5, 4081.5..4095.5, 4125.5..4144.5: 0.11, 35.7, 33.2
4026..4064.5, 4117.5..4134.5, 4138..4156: 0.10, 35.9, 34.2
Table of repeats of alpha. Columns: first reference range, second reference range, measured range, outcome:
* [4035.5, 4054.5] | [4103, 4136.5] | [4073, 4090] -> 1.1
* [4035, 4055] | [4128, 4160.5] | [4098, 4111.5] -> 1.2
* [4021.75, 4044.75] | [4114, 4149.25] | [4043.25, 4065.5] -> -0.2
